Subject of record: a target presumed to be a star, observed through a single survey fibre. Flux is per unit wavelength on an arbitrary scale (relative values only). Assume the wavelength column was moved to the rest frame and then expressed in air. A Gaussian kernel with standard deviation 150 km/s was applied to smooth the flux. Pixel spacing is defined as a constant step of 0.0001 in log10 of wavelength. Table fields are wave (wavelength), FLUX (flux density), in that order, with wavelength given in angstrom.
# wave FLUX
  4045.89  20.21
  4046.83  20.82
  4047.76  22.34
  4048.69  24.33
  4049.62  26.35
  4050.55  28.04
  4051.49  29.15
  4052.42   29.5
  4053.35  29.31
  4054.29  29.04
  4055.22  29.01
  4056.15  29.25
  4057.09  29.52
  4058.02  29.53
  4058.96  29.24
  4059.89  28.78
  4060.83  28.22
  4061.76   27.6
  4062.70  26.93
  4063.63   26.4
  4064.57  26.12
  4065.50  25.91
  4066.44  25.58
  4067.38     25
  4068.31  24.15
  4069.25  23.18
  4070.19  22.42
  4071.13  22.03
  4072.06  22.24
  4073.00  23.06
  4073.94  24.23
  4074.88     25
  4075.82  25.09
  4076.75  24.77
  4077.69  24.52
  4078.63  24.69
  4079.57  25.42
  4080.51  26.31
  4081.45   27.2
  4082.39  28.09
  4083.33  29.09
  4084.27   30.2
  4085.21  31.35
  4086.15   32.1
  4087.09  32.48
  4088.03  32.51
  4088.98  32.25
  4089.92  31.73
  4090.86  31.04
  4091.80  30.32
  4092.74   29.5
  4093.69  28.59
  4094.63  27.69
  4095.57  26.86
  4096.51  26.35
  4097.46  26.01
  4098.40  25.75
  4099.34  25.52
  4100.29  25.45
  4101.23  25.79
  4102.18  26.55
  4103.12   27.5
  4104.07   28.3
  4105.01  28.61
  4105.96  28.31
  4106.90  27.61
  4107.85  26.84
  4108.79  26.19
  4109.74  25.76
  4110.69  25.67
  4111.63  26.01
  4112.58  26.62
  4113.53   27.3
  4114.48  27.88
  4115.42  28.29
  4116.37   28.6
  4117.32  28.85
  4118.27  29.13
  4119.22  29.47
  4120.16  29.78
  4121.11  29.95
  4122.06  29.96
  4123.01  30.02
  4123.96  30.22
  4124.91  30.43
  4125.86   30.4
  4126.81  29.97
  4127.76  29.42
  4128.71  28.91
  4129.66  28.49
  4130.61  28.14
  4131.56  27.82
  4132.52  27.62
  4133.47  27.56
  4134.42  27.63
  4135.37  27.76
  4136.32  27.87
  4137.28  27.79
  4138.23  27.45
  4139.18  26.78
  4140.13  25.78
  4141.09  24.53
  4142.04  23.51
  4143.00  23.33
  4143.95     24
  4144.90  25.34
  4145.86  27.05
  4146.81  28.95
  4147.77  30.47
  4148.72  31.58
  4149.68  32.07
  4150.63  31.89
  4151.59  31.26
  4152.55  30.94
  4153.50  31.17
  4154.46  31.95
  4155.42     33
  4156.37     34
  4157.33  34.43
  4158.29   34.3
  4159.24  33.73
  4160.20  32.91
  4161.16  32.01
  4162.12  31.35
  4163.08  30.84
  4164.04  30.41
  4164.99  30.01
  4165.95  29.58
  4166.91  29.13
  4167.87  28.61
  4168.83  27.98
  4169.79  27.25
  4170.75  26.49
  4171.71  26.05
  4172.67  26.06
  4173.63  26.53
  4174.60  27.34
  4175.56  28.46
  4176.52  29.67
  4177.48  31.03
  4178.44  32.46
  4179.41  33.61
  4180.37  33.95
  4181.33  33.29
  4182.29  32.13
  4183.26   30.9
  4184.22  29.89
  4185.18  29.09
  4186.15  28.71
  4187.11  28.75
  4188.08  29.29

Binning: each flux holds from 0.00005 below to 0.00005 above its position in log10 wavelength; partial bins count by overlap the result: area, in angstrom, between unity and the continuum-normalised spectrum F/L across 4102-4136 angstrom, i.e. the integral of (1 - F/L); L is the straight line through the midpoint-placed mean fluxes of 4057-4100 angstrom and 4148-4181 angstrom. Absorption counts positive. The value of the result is 0.63 angstrom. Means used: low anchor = 27.2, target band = 28.3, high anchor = 30.7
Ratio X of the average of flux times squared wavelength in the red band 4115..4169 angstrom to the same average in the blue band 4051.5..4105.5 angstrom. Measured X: 1.11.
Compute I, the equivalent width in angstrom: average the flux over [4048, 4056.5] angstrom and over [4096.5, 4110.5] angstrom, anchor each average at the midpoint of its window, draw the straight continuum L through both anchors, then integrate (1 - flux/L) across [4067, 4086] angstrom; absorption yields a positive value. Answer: 1.30 angstrom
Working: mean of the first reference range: 28.1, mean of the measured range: 25.5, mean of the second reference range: 26.7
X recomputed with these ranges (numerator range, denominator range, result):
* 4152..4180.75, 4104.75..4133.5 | 1.10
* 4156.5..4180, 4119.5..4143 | 1.09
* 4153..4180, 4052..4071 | 1.18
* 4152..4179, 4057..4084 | 1.23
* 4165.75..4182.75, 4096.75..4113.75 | 1.14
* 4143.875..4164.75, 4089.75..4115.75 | 1.17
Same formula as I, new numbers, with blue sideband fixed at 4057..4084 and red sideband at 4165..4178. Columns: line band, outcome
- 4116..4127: -1.1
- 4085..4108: -1.9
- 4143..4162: -2.2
